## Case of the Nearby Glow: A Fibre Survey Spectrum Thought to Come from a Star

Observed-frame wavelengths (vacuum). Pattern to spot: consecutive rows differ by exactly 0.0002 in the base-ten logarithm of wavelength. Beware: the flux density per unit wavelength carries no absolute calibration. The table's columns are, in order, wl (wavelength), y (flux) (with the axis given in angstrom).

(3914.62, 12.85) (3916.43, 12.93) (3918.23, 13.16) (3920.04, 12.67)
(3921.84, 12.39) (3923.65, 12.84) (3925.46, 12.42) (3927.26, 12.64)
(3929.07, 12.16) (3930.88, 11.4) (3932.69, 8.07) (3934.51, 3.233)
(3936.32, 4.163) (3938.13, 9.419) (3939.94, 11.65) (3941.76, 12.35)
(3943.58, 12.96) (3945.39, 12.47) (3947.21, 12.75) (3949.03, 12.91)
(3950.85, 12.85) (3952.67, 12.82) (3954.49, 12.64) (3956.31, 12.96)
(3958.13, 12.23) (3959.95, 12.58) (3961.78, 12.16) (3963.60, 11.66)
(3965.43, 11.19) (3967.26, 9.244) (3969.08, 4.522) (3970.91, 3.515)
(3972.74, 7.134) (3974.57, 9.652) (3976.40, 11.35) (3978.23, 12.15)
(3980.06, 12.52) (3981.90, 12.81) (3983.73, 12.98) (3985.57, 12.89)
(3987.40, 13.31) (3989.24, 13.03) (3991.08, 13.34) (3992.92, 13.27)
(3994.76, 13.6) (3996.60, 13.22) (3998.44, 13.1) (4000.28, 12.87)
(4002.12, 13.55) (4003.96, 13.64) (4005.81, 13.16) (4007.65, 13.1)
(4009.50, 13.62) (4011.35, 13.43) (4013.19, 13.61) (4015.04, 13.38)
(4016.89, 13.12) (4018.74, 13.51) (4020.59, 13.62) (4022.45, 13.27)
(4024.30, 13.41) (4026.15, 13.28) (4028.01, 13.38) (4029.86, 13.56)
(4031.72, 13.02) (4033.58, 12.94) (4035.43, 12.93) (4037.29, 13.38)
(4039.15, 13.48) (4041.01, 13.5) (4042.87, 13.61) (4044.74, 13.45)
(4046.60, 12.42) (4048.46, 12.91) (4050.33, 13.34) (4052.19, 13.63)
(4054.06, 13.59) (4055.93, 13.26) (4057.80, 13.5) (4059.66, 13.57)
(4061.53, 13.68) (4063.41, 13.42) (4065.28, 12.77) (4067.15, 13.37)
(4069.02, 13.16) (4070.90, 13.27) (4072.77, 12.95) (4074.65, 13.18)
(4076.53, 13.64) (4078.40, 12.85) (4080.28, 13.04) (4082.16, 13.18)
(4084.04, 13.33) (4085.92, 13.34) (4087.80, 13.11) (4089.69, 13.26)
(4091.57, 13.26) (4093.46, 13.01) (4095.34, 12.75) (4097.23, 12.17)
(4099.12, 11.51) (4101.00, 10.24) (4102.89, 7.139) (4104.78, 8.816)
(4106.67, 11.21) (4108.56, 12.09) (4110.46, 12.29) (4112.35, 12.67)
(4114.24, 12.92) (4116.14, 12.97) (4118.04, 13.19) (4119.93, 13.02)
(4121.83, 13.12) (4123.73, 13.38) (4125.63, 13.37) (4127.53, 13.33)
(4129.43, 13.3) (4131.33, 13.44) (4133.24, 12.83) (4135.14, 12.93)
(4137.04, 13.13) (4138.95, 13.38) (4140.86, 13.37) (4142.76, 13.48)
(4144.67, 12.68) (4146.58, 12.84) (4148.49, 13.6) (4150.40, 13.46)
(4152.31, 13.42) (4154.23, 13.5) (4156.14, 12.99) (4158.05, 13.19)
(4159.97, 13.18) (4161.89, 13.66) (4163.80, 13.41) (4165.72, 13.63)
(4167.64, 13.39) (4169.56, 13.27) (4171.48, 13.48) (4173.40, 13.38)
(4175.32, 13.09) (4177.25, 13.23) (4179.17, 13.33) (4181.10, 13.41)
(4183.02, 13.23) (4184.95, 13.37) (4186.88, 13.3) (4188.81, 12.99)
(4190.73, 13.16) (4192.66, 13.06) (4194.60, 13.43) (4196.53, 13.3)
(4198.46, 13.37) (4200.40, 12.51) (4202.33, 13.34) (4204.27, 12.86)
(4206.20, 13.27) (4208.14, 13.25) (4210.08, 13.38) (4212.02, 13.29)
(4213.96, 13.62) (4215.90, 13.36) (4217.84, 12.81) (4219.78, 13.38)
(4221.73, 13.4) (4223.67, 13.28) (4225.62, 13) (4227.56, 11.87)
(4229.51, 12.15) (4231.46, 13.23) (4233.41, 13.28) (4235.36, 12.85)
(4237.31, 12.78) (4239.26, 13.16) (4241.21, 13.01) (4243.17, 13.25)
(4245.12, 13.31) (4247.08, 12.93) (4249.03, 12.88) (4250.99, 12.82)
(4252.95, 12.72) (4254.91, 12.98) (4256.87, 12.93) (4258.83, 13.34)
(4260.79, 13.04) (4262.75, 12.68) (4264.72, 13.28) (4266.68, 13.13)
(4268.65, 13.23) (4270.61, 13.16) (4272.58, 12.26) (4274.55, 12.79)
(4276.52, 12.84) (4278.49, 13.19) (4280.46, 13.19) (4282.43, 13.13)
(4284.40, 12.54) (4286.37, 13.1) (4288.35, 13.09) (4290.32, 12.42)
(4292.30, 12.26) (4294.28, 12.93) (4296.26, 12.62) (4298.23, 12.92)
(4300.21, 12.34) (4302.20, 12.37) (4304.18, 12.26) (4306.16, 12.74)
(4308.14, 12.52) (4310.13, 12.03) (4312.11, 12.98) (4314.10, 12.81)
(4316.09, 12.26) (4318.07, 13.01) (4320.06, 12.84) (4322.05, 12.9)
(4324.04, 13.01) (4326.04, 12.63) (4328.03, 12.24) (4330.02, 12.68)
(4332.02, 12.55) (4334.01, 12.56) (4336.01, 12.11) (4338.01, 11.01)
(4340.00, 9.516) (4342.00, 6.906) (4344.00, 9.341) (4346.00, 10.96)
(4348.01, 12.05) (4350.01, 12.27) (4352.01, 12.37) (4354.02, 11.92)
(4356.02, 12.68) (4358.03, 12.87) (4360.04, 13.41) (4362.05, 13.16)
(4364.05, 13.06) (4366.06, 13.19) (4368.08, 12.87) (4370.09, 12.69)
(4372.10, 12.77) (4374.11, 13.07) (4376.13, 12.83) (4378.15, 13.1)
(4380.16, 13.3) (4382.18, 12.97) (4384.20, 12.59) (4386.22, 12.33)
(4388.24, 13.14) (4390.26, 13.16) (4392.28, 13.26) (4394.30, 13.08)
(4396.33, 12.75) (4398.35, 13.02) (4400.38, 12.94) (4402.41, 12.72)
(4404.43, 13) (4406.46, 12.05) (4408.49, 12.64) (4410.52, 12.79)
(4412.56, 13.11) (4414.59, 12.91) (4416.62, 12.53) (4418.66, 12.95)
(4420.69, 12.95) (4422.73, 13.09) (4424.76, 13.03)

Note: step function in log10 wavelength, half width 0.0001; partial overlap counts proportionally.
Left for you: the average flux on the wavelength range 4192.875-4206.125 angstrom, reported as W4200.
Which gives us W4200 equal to 13.1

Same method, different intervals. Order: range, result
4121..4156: 13.2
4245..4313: 12.8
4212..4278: 13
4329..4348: 10.9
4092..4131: 12.2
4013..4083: 13.3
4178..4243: 13.1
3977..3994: 12.9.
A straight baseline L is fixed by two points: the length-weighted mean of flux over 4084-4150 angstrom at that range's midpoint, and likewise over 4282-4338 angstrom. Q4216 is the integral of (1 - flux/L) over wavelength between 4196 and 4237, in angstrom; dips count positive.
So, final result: -1.6 angstrom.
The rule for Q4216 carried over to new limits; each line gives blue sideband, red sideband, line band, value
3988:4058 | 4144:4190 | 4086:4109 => 2.95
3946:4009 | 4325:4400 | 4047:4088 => -4.26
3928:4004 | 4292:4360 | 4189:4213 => -2.71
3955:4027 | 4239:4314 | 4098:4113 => 2.08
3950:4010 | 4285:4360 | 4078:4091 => -1.30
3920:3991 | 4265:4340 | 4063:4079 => -2.16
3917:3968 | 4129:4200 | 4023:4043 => -1.83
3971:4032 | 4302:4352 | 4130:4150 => -1.24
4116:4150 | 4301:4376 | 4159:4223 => -1.73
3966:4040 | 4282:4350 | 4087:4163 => -2.45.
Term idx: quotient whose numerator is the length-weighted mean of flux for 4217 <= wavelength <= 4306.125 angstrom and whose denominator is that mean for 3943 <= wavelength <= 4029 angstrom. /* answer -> 1.0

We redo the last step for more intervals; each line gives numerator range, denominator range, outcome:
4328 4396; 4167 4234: 0.93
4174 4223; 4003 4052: 0.99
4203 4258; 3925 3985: 1.21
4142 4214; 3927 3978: 1.27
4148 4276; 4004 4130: 1.02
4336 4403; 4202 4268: 0.95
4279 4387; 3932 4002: 1.10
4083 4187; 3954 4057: 1.03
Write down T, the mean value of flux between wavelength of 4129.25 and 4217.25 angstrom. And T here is 13.3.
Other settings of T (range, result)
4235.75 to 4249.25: 13.1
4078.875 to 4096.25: 13.1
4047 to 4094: 13.3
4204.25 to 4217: 13.3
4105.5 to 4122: 12.5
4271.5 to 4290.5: 12.9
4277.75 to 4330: 12.7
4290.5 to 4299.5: 12.6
